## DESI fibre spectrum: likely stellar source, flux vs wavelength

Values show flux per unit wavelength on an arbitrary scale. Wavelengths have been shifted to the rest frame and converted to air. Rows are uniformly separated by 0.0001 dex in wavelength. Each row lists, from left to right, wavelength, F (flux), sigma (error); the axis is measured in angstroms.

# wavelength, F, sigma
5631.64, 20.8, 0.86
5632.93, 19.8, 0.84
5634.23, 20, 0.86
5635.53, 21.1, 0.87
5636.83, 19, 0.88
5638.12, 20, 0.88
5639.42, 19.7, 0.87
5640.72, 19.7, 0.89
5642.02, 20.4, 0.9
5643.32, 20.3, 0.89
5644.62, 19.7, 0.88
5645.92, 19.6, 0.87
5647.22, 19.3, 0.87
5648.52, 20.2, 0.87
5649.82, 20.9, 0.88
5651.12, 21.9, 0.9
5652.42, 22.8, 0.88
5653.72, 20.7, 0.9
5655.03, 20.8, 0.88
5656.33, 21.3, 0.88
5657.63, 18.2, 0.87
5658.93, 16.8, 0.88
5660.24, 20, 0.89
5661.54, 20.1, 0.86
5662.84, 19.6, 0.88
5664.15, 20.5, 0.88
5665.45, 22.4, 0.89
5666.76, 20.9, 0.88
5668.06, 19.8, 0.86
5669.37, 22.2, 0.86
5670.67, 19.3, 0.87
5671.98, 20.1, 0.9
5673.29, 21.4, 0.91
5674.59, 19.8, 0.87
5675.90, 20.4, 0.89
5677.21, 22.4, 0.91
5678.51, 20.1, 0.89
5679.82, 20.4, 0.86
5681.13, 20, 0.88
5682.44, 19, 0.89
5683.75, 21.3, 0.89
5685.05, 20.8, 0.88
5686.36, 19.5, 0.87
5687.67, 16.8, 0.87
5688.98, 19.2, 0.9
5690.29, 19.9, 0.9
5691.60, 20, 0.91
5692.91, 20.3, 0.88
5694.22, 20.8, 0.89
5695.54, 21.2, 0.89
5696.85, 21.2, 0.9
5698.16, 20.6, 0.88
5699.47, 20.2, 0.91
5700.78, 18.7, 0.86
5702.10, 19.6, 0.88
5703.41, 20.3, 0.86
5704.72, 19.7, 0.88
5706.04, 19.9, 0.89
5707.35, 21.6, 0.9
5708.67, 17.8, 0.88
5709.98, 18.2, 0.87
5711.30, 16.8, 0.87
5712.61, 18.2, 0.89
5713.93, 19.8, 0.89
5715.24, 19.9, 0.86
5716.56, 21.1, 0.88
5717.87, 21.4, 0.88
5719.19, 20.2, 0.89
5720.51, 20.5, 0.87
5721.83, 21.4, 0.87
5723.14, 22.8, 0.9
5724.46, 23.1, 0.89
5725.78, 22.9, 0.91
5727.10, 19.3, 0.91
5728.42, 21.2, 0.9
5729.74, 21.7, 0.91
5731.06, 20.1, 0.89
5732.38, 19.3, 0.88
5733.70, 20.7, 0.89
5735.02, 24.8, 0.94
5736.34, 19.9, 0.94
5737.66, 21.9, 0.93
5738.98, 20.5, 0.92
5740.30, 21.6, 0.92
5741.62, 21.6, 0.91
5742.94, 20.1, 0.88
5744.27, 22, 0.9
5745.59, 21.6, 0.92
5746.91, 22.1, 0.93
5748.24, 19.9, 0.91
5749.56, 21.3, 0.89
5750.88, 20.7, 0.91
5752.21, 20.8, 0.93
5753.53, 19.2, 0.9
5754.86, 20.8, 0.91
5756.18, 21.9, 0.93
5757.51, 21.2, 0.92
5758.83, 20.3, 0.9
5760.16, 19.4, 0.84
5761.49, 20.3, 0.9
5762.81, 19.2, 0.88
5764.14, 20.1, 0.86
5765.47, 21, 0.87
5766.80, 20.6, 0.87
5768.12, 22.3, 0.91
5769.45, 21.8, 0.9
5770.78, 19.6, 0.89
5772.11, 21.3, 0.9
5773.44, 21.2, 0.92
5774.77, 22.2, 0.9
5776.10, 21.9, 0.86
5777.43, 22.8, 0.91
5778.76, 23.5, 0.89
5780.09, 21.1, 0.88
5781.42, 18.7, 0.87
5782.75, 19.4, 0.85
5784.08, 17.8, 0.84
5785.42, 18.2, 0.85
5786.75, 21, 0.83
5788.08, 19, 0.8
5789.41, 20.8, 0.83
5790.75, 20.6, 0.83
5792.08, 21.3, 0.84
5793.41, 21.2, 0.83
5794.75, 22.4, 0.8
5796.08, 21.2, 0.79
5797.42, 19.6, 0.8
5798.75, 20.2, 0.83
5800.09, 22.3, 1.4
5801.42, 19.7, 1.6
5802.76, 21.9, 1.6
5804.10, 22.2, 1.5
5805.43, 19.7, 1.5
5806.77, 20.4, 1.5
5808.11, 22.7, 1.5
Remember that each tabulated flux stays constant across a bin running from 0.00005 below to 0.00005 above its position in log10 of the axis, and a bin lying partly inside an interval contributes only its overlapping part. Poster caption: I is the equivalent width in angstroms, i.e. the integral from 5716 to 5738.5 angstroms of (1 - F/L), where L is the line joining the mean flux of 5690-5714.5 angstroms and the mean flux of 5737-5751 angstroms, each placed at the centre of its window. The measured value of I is -0.7 angstroms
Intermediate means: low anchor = 19.7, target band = 21.3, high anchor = 21.2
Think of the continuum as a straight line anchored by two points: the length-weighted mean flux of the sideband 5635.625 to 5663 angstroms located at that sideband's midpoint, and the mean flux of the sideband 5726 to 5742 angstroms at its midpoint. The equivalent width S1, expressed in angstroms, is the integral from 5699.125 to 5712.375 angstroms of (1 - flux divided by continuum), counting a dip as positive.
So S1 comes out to 1.0 angstroms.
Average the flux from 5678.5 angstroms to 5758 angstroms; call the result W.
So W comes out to 20.5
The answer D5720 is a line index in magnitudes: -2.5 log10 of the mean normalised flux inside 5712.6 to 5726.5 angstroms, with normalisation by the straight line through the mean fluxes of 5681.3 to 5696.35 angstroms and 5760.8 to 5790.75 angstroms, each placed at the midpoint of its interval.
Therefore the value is -0.05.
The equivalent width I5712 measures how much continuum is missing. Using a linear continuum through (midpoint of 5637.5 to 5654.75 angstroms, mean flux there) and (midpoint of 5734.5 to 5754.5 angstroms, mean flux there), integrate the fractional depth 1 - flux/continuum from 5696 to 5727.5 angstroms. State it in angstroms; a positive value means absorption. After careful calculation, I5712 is 1.0 angstroms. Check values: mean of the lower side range 20.4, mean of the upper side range 21.2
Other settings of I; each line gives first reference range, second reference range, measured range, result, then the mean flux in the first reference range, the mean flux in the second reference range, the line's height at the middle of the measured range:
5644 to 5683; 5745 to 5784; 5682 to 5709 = 0.7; 20.4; 20.9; 20.5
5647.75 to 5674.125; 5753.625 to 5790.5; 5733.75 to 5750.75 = -0.7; 20.5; 20.6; 20.6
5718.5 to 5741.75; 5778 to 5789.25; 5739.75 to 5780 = -1.1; 21.3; 19.9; 20.5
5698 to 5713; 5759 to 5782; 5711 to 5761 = -2.0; 19.3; 21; 20.1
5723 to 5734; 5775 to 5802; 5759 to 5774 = 0.2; 21.2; 20.7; 20.8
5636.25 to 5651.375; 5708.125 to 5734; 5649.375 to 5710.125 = -0.2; 20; 20.3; 20.2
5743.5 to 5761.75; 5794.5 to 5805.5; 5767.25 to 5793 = 0.2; 20.8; 21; 21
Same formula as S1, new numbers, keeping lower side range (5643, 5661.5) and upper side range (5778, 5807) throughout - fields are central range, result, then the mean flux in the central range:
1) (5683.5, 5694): 0.3 angstroms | 19.7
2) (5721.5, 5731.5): -0.6 angstroms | 21.6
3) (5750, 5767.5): 0.0 angstroms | 20.4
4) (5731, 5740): -0.3 angstroms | 21.1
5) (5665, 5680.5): -0.4 angstroms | 20.7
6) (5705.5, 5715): 0.7 angstroms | 18.9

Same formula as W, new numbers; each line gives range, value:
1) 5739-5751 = 21.2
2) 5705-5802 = 20.7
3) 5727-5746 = 21.1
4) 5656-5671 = 20.1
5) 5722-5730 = 21.8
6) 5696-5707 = 20.1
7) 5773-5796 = 20.8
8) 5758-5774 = 20.6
